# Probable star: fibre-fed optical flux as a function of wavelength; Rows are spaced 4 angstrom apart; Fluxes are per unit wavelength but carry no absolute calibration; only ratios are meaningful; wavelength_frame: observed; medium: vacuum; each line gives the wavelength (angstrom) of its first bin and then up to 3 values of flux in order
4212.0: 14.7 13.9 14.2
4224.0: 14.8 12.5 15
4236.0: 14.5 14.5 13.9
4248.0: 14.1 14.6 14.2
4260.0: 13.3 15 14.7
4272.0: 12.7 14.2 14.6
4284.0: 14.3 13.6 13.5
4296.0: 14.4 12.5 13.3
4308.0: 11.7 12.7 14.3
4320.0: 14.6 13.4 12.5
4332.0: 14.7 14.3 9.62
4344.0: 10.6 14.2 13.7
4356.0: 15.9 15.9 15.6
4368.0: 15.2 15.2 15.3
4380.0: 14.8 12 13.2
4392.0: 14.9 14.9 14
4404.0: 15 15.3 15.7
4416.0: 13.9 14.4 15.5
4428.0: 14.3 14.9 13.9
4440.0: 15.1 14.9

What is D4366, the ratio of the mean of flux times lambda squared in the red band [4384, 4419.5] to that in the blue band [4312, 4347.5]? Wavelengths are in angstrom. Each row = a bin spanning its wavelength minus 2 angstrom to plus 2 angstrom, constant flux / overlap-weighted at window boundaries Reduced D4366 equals 1.1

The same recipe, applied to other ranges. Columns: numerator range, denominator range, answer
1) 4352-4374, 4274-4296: 1.13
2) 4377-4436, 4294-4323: 1.13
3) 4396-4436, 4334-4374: 1.08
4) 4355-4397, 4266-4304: 1.12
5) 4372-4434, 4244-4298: 1.10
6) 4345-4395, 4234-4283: 1.08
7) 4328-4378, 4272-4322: 1.07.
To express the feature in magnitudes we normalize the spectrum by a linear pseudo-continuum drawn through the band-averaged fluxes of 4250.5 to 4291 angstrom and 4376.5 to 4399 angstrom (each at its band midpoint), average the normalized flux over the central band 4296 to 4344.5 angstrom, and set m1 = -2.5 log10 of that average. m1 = 0.09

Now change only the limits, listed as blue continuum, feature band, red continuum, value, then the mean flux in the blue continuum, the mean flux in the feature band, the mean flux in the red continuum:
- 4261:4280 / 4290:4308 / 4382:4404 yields 0.07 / 14.2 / 13.2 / 13.9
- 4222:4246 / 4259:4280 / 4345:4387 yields 0.02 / 14.2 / 14.1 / 14.6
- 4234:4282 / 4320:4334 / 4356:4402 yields 0.06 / 14.2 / 13.7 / 14.7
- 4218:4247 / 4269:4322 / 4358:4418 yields 0.06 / 14.2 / 13.6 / 14.7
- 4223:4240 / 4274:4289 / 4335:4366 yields -0.02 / 14.2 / 14.2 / 13.7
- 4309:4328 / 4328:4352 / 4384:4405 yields 0.08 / 13.5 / 12.8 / 14.1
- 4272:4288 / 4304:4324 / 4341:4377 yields 0.07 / 14.1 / 13.3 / 14.5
